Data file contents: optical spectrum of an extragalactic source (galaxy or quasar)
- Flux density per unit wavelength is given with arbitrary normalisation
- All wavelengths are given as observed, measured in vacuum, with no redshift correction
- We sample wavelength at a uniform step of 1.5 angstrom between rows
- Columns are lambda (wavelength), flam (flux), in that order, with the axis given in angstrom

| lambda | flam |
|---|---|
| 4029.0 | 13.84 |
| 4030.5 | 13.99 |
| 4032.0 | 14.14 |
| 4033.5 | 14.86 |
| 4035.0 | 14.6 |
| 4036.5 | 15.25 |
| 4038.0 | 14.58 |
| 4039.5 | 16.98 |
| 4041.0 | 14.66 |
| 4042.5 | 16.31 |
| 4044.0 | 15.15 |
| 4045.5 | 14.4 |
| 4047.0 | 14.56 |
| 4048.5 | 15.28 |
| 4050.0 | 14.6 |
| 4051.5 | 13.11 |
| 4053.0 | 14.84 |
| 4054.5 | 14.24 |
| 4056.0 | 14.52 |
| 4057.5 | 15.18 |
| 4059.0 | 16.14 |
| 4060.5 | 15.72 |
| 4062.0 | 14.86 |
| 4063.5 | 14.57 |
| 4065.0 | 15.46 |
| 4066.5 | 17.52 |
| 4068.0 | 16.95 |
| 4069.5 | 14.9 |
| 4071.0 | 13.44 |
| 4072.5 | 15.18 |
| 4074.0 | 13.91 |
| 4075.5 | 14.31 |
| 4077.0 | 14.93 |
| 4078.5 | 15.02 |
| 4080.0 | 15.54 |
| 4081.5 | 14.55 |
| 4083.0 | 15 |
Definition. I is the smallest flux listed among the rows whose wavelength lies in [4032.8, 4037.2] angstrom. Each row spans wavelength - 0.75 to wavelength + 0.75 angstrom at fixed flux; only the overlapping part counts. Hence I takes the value 14.6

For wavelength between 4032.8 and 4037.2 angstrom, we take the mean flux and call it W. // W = 14.9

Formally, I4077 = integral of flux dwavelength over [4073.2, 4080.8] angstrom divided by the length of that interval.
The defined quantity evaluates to 14.7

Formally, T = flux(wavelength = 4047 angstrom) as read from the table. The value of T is 14.56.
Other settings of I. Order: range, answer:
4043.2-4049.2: 14.4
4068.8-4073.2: 13.44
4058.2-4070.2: 14.57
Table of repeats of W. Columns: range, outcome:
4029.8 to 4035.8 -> 14.4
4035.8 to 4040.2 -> 15.6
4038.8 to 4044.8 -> 15.8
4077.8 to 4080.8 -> 15.3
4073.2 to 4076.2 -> 14.1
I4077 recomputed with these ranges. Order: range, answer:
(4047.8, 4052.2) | 14.3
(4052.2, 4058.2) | 14.7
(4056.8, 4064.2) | 15.3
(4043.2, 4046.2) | 14.8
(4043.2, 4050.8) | 14.8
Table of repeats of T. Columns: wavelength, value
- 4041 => 14.66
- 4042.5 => 16.31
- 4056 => 14.52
